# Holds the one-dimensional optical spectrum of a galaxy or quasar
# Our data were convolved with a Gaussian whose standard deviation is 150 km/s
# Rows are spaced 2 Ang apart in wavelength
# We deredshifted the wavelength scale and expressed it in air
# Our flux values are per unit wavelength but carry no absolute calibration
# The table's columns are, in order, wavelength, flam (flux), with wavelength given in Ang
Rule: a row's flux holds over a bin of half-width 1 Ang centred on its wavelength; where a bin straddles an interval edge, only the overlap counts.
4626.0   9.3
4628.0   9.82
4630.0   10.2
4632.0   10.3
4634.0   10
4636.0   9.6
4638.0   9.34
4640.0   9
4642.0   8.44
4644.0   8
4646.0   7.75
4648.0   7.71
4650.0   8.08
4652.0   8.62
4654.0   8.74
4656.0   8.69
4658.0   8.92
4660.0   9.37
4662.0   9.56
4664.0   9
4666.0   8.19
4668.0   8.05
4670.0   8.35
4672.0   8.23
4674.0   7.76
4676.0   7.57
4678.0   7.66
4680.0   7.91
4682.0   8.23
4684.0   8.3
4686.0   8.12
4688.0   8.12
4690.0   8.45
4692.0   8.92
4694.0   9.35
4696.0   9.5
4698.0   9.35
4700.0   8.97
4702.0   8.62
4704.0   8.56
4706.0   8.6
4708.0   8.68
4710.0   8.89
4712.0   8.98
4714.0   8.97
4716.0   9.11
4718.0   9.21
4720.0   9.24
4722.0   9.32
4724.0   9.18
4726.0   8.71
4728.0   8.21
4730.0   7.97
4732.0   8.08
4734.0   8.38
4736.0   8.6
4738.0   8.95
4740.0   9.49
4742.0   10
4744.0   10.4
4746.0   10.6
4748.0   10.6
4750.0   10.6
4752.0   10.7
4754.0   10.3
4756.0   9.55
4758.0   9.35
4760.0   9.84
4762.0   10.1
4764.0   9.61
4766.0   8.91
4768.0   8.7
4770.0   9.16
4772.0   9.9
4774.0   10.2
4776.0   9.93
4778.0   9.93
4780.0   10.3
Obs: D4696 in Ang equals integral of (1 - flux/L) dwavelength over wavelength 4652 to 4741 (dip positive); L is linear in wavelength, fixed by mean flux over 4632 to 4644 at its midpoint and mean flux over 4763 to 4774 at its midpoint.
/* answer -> 6.1 Ang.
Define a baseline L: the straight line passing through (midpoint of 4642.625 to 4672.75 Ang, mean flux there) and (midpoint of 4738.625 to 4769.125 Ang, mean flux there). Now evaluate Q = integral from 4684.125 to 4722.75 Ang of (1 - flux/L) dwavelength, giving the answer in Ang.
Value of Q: 1.2 Ang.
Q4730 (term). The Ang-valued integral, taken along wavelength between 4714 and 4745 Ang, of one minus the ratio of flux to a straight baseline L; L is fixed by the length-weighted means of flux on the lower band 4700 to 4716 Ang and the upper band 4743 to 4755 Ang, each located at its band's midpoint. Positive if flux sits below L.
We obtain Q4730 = 2.3 Ang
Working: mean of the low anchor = 8.79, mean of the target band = 8.99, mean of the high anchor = 10.5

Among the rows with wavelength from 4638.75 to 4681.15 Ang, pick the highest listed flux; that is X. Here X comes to 9.56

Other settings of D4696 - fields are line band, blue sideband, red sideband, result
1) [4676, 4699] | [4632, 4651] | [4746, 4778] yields 1.7 Ang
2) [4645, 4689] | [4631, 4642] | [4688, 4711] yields 4.3 Ang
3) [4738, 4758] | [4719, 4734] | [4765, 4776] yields -2.5 Ang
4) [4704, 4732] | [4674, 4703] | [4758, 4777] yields 0.2 Ang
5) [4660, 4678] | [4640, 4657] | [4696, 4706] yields 0.4 Ang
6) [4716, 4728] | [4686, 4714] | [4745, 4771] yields 0.2 Ang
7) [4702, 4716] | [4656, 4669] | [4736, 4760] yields 1.0 Ang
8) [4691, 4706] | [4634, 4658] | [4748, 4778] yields 0.2 Ang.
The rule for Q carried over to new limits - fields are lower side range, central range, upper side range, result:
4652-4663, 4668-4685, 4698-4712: 1.8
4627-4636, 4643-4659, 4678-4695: 1.9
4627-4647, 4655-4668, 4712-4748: 0.5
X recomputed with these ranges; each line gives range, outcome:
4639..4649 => 9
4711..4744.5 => 10.4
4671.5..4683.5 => 8.23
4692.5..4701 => 9.5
